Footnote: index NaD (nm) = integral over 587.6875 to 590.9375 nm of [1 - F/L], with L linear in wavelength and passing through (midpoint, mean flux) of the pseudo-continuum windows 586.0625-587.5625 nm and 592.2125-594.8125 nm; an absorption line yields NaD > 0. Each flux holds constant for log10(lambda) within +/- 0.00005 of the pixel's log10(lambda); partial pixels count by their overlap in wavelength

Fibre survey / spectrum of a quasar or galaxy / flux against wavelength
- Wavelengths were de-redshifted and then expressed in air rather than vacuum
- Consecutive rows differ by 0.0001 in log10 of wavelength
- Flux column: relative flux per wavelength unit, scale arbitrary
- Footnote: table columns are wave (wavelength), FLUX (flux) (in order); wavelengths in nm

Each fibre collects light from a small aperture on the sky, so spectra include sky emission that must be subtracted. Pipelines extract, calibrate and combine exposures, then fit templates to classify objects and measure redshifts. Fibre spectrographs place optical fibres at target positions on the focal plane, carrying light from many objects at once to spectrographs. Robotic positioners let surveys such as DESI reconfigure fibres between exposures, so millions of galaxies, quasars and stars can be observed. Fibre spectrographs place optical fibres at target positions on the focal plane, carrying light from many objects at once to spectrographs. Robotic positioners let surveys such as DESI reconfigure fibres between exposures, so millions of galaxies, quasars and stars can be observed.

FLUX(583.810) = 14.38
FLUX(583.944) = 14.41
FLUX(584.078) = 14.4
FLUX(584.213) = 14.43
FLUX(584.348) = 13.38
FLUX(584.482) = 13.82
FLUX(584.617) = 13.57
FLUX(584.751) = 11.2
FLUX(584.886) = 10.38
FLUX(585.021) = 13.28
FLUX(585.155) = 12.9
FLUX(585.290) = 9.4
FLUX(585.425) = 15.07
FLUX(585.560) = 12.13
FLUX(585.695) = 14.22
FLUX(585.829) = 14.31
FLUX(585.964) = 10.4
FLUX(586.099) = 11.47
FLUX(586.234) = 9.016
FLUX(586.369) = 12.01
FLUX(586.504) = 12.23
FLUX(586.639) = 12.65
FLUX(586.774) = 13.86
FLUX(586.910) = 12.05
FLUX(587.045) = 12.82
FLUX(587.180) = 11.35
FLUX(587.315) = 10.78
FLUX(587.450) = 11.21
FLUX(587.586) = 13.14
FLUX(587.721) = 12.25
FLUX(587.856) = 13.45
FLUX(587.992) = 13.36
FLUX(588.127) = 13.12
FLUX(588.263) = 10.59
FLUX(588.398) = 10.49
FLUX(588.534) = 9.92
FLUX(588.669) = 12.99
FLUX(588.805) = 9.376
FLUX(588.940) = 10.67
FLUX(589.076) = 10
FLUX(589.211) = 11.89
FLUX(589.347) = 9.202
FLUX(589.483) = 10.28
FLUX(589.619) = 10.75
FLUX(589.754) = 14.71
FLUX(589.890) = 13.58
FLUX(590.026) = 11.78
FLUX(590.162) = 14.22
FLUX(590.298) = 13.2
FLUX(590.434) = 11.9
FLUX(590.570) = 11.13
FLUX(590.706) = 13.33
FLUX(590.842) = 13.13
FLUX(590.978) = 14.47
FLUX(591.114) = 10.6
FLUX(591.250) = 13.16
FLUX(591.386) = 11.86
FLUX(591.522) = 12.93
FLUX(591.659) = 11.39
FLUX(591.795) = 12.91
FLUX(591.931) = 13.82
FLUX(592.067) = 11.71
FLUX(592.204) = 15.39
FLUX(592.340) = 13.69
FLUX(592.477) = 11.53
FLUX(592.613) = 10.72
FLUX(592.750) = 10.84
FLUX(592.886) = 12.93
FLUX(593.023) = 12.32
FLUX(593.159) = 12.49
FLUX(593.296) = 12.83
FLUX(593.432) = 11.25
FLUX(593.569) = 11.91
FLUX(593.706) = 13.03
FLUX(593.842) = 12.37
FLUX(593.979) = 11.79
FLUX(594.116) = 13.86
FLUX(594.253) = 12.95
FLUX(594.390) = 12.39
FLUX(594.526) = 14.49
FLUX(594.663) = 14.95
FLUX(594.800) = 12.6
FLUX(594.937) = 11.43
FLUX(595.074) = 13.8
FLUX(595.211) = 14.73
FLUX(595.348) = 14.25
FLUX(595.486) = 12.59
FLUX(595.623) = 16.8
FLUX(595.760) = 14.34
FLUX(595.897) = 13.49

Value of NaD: 0.06 nm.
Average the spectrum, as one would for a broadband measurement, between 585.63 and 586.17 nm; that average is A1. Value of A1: 12.6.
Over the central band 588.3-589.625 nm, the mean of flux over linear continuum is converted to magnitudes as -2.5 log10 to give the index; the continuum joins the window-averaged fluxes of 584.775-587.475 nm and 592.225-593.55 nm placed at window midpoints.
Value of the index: 0.15 mag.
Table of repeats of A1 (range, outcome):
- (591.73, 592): 13.4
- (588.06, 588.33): 11.8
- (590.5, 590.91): 12.5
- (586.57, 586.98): 12.8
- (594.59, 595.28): 13.5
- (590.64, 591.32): 12.9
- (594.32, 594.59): 13.5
